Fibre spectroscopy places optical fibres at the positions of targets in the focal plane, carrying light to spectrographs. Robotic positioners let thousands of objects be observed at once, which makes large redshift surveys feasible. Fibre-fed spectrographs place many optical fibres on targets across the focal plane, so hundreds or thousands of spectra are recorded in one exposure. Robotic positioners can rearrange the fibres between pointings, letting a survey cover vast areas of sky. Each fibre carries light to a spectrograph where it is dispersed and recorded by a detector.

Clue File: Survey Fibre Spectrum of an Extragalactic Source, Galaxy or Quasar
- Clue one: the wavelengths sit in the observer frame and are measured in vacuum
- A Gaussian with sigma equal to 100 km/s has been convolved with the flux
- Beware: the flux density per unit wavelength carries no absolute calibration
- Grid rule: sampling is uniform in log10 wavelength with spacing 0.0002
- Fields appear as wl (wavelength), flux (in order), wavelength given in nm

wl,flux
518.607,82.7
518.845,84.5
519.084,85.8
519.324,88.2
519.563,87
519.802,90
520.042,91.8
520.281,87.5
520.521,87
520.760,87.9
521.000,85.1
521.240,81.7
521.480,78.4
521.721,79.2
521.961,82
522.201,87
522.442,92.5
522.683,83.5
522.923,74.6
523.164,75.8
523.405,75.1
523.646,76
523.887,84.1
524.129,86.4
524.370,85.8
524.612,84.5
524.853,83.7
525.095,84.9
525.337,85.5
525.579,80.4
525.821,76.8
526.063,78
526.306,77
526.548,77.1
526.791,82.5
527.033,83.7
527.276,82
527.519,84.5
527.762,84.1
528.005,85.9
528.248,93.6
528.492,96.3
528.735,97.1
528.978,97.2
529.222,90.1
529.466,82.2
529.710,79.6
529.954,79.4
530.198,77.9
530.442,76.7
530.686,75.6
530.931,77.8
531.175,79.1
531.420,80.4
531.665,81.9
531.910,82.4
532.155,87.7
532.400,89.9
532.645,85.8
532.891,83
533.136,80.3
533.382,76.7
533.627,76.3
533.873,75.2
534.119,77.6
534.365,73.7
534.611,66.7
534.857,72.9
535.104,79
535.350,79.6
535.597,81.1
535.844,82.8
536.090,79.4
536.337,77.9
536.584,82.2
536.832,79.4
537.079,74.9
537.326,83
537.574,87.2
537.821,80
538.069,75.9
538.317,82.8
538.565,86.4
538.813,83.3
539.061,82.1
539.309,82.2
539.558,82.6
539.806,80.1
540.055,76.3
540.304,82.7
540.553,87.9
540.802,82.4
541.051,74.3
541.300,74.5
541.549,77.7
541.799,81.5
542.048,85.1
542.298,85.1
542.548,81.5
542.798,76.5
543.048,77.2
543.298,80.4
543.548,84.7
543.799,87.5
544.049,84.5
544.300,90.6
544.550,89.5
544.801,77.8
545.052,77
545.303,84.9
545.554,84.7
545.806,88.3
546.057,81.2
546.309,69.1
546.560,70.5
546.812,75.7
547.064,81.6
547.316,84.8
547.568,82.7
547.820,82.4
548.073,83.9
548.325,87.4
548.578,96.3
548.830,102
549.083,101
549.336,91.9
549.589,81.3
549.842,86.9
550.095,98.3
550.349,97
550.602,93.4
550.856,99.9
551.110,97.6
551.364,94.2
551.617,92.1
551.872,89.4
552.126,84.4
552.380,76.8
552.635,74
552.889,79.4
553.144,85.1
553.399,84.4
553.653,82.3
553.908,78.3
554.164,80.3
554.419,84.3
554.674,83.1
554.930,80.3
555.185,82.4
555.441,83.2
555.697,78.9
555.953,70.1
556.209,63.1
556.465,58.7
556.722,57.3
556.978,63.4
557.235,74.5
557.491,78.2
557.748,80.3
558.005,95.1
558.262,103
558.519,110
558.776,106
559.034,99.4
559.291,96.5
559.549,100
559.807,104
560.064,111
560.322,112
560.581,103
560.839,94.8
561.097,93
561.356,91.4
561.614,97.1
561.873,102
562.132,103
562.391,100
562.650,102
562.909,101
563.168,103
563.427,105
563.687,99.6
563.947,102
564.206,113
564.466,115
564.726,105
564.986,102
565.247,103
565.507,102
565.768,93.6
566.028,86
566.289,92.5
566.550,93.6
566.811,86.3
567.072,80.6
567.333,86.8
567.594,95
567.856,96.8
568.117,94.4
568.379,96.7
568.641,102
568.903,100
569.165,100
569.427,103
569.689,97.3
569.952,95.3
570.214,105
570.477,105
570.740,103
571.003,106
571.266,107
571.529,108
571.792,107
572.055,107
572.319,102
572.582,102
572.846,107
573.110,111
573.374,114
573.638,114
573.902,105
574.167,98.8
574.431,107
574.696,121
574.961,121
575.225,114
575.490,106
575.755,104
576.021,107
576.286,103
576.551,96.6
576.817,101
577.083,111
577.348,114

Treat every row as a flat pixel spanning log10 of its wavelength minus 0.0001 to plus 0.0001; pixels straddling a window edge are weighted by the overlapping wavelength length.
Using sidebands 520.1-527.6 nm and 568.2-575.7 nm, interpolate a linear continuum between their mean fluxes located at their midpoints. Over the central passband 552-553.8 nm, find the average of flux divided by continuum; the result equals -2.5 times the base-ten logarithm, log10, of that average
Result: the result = 0.19 mag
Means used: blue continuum 82.3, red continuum 106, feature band 80.9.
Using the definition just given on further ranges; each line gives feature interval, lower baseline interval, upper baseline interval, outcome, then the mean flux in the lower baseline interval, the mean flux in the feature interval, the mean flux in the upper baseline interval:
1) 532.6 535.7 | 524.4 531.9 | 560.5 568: 0.112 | 83.2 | 77.3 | 98.2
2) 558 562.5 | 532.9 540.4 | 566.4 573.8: -0.075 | 79.4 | 101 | 101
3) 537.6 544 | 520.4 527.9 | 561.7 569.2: 0.095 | 82.2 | 81.4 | 98.6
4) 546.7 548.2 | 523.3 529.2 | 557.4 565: 0.155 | 84.4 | 81.9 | 101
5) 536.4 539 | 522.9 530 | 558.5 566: 0.102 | 83.6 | 81.4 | 102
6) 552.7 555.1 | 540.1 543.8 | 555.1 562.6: 0.074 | 80.9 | 81.8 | 90.3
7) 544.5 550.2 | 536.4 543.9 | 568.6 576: 0.022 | 81.2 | 85.1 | 106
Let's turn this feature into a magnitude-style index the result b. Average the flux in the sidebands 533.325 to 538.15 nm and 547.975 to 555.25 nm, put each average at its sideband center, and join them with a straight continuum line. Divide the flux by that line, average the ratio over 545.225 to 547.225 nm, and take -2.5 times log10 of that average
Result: 0.07 mag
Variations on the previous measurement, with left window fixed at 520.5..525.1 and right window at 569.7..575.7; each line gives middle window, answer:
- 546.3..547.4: 0.23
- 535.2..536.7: 0.11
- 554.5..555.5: 0.20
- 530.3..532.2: 0.09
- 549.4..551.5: 0.03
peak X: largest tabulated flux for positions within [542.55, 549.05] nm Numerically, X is 102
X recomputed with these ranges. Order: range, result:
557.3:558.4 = 103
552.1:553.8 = 85.1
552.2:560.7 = 112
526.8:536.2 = 97.2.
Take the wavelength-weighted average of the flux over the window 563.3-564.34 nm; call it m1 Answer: 105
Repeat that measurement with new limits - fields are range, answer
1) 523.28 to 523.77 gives 75.7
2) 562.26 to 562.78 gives 101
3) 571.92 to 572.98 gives 105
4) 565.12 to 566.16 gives 96.1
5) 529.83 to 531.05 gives 77.5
